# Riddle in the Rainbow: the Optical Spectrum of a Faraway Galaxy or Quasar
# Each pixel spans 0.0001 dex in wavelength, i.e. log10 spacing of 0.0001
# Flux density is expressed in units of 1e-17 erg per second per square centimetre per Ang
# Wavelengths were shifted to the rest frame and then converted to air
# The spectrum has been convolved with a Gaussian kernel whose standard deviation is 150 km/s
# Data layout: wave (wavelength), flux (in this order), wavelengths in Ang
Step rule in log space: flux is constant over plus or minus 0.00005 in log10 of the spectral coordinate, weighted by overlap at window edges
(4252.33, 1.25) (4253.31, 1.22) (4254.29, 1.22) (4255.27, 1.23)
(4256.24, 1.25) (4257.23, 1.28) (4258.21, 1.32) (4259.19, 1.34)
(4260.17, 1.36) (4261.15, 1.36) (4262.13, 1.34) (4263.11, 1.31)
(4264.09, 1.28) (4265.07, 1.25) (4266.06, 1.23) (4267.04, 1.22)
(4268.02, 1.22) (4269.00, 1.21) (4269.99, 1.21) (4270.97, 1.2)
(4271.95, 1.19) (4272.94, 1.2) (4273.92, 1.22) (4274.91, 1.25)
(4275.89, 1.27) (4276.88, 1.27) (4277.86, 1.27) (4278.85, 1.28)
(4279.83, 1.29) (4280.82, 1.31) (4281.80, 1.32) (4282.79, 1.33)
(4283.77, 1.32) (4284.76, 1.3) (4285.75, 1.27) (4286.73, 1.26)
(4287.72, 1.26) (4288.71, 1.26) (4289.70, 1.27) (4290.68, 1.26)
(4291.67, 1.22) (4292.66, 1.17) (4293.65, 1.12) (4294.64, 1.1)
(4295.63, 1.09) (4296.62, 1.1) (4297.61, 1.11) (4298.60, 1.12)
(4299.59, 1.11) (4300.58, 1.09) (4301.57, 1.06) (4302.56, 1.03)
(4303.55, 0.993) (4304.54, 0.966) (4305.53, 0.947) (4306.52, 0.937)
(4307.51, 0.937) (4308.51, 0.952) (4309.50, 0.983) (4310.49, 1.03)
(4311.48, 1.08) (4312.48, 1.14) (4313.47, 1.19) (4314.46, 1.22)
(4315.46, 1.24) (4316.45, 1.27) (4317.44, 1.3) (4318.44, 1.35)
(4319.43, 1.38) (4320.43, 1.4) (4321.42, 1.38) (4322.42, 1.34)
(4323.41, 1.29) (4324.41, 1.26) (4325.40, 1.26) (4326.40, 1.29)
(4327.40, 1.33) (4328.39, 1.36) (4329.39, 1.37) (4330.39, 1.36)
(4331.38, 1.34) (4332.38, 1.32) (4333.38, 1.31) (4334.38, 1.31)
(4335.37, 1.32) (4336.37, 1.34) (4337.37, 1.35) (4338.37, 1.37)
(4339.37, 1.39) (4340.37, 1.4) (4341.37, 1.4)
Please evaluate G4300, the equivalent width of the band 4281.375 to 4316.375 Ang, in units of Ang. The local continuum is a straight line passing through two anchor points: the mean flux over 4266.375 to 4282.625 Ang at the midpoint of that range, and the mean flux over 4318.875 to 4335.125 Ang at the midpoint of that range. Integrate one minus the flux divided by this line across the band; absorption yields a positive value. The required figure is 4.0 Ang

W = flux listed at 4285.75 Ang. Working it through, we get 1.27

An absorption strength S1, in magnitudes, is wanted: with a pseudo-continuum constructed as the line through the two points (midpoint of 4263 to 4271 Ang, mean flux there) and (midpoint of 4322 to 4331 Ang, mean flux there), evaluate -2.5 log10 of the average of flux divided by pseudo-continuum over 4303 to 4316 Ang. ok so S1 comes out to 0.230 mag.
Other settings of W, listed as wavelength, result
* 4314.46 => 1.22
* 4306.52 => 0.937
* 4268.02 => 1.22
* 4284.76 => 1.3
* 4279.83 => 1.29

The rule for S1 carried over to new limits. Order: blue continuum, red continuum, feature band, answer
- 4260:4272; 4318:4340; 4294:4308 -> 0.242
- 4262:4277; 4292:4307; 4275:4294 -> -0.104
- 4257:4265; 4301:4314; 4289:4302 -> -0.042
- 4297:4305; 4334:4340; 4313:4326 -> -0.078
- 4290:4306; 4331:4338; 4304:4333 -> 0.013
